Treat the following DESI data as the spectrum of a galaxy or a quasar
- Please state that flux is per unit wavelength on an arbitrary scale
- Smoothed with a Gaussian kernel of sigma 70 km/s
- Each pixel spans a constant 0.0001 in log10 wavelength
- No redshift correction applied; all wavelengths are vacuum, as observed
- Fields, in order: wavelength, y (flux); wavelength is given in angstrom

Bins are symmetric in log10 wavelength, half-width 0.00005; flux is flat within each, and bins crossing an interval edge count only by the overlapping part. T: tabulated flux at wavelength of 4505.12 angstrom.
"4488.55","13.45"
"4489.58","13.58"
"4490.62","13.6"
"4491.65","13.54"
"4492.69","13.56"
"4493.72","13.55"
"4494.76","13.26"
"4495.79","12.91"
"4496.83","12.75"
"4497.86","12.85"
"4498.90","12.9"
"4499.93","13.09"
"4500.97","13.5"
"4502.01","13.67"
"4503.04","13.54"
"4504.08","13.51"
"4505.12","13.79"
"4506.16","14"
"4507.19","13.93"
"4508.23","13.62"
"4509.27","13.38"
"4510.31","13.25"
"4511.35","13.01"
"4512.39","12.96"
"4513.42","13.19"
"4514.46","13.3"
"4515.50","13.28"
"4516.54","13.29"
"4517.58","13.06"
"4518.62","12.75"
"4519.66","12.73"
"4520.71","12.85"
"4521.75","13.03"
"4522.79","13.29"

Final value 13.79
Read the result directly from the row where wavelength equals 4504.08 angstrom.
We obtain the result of 13.51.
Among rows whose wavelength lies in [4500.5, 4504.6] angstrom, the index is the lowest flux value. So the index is 13.5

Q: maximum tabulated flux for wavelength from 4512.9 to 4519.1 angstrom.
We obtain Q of 13.3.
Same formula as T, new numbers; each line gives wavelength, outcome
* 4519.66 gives 12.73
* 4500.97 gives 13.5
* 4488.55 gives 13.45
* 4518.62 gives 12.75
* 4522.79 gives 13.29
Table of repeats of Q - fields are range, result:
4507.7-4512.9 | 13.62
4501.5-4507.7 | 14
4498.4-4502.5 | 13.67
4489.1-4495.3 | 13.6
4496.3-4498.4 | 12.85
